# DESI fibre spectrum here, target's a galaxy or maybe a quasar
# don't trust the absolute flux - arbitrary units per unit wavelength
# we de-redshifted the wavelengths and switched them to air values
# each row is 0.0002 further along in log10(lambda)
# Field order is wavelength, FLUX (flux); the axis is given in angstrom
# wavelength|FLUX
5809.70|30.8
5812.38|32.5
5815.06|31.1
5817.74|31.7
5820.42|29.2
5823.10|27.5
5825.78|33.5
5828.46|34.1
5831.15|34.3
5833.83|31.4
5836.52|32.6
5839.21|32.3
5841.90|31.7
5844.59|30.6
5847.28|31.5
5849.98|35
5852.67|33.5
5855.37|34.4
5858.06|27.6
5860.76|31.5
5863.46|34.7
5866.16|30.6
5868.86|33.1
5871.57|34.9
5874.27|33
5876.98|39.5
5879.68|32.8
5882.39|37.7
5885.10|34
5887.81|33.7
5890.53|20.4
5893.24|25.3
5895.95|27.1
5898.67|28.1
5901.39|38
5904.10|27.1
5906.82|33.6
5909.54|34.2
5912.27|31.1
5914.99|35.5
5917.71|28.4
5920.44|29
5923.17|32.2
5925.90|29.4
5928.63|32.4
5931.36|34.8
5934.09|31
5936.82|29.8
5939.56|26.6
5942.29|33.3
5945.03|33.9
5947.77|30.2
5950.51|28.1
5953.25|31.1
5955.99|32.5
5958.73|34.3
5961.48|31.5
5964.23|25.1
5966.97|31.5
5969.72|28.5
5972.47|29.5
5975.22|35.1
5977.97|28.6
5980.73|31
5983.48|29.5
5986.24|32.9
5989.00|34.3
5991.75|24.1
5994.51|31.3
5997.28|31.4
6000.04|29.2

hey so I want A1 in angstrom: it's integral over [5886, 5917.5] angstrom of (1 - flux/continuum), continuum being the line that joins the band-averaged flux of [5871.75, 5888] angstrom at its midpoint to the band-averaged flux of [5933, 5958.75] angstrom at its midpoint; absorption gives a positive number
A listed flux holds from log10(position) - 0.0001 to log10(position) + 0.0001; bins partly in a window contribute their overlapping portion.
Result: 3.2 angstrom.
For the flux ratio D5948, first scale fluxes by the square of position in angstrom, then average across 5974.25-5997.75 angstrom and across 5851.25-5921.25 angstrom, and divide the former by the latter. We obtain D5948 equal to 1.00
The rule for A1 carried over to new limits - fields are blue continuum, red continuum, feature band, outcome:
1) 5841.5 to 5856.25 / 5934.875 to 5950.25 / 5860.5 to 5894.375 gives -0.4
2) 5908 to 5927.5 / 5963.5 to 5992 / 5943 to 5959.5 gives -0.4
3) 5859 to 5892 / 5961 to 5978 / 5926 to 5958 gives -0.4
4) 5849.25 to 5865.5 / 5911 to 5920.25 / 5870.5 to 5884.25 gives -1.4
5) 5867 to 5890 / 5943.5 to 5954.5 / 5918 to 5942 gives 0.8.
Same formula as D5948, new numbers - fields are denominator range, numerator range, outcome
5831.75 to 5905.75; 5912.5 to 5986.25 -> 0.99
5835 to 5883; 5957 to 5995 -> 0.96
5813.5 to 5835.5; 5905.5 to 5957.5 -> 1.03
